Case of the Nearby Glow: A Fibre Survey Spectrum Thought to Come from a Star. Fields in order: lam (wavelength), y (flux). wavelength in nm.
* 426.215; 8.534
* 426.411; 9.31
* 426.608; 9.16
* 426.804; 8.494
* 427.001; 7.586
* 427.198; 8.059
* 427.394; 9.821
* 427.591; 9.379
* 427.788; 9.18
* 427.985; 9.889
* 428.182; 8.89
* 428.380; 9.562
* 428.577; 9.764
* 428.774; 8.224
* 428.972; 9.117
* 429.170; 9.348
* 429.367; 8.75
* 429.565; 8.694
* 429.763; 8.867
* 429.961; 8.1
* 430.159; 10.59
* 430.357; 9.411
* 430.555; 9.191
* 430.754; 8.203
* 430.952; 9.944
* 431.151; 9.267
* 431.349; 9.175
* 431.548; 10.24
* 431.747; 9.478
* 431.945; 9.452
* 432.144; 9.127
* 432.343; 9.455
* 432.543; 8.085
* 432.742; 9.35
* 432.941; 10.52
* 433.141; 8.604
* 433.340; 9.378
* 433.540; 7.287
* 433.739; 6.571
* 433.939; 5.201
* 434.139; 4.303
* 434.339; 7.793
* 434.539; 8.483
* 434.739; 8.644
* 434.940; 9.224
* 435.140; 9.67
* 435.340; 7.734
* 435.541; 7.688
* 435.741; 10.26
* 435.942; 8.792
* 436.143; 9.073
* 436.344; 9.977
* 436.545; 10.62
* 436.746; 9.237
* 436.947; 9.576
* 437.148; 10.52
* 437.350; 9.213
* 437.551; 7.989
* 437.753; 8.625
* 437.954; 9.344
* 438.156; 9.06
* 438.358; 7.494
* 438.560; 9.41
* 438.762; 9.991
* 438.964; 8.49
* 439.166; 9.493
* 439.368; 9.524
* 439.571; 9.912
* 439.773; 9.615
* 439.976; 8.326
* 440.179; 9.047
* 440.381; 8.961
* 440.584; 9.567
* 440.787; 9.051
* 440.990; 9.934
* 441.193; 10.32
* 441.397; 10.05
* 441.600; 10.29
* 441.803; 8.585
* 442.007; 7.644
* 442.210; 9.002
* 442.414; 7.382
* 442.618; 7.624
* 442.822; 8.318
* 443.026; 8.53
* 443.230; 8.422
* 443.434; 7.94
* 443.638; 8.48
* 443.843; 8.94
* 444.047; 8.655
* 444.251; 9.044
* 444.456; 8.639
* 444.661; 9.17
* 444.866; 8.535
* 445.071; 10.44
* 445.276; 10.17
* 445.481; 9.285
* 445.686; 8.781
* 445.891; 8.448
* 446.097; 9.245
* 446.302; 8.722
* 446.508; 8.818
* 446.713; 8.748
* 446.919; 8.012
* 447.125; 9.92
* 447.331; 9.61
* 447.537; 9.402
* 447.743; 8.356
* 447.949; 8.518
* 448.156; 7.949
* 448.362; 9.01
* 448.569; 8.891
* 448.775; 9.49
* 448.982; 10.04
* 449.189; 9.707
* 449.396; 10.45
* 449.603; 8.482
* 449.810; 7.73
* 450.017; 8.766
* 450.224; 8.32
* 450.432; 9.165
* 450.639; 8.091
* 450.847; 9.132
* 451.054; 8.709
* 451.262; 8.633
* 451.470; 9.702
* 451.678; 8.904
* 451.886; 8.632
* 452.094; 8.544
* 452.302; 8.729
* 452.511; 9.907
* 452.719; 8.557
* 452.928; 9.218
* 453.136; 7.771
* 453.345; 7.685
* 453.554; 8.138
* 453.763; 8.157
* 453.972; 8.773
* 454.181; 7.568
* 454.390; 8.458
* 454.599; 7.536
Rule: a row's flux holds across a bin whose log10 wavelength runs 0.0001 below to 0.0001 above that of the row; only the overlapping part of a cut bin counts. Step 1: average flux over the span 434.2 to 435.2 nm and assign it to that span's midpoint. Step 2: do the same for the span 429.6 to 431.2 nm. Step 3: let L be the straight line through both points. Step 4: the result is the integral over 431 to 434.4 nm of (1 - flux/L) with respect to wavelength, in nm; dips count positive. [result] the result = 0.154 nm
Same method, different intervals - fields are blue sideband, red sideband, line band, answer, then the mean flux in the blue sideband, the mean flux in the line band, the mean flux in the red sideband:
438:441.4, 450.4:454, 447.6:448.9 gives 0.02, 9.29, 8.75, 8.68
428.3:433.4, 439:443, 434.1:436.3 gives 0.16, 9.23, 8.49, 9.06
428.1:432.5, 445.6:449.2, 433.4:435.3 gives 0.34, 9.21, 7.51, 8.96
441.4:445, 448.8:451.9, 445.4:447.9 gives -0.04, 8.6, 8.94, 8.99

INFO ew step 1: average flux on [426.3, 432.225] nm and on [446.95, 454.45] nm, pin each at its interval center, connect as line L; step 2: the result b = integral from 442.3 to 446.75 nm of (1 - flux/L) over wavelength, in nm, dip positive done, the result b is 0.077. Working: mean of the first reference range 9.14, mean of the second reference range 8.8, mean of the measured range 8.74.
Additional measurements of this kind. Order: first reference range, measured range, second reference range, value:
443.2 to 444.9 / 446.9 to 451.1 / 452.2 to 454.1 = -0.181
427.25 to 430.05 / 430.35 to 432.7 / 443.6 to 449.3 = -0.041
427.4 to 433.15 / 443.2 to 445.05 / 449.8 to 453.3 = 0.039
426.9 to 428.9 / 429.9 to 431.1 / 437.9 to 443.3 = -0.033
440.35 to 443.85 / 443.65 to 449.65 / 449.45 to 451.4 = -0.251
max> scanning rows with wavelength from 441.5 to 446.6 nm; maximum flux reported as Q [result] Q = 10.44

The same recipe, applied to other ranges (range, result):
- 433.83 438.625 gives 10.62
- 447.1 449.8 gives 10.45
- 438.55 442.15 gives 10.32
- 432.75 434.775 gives 10.52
